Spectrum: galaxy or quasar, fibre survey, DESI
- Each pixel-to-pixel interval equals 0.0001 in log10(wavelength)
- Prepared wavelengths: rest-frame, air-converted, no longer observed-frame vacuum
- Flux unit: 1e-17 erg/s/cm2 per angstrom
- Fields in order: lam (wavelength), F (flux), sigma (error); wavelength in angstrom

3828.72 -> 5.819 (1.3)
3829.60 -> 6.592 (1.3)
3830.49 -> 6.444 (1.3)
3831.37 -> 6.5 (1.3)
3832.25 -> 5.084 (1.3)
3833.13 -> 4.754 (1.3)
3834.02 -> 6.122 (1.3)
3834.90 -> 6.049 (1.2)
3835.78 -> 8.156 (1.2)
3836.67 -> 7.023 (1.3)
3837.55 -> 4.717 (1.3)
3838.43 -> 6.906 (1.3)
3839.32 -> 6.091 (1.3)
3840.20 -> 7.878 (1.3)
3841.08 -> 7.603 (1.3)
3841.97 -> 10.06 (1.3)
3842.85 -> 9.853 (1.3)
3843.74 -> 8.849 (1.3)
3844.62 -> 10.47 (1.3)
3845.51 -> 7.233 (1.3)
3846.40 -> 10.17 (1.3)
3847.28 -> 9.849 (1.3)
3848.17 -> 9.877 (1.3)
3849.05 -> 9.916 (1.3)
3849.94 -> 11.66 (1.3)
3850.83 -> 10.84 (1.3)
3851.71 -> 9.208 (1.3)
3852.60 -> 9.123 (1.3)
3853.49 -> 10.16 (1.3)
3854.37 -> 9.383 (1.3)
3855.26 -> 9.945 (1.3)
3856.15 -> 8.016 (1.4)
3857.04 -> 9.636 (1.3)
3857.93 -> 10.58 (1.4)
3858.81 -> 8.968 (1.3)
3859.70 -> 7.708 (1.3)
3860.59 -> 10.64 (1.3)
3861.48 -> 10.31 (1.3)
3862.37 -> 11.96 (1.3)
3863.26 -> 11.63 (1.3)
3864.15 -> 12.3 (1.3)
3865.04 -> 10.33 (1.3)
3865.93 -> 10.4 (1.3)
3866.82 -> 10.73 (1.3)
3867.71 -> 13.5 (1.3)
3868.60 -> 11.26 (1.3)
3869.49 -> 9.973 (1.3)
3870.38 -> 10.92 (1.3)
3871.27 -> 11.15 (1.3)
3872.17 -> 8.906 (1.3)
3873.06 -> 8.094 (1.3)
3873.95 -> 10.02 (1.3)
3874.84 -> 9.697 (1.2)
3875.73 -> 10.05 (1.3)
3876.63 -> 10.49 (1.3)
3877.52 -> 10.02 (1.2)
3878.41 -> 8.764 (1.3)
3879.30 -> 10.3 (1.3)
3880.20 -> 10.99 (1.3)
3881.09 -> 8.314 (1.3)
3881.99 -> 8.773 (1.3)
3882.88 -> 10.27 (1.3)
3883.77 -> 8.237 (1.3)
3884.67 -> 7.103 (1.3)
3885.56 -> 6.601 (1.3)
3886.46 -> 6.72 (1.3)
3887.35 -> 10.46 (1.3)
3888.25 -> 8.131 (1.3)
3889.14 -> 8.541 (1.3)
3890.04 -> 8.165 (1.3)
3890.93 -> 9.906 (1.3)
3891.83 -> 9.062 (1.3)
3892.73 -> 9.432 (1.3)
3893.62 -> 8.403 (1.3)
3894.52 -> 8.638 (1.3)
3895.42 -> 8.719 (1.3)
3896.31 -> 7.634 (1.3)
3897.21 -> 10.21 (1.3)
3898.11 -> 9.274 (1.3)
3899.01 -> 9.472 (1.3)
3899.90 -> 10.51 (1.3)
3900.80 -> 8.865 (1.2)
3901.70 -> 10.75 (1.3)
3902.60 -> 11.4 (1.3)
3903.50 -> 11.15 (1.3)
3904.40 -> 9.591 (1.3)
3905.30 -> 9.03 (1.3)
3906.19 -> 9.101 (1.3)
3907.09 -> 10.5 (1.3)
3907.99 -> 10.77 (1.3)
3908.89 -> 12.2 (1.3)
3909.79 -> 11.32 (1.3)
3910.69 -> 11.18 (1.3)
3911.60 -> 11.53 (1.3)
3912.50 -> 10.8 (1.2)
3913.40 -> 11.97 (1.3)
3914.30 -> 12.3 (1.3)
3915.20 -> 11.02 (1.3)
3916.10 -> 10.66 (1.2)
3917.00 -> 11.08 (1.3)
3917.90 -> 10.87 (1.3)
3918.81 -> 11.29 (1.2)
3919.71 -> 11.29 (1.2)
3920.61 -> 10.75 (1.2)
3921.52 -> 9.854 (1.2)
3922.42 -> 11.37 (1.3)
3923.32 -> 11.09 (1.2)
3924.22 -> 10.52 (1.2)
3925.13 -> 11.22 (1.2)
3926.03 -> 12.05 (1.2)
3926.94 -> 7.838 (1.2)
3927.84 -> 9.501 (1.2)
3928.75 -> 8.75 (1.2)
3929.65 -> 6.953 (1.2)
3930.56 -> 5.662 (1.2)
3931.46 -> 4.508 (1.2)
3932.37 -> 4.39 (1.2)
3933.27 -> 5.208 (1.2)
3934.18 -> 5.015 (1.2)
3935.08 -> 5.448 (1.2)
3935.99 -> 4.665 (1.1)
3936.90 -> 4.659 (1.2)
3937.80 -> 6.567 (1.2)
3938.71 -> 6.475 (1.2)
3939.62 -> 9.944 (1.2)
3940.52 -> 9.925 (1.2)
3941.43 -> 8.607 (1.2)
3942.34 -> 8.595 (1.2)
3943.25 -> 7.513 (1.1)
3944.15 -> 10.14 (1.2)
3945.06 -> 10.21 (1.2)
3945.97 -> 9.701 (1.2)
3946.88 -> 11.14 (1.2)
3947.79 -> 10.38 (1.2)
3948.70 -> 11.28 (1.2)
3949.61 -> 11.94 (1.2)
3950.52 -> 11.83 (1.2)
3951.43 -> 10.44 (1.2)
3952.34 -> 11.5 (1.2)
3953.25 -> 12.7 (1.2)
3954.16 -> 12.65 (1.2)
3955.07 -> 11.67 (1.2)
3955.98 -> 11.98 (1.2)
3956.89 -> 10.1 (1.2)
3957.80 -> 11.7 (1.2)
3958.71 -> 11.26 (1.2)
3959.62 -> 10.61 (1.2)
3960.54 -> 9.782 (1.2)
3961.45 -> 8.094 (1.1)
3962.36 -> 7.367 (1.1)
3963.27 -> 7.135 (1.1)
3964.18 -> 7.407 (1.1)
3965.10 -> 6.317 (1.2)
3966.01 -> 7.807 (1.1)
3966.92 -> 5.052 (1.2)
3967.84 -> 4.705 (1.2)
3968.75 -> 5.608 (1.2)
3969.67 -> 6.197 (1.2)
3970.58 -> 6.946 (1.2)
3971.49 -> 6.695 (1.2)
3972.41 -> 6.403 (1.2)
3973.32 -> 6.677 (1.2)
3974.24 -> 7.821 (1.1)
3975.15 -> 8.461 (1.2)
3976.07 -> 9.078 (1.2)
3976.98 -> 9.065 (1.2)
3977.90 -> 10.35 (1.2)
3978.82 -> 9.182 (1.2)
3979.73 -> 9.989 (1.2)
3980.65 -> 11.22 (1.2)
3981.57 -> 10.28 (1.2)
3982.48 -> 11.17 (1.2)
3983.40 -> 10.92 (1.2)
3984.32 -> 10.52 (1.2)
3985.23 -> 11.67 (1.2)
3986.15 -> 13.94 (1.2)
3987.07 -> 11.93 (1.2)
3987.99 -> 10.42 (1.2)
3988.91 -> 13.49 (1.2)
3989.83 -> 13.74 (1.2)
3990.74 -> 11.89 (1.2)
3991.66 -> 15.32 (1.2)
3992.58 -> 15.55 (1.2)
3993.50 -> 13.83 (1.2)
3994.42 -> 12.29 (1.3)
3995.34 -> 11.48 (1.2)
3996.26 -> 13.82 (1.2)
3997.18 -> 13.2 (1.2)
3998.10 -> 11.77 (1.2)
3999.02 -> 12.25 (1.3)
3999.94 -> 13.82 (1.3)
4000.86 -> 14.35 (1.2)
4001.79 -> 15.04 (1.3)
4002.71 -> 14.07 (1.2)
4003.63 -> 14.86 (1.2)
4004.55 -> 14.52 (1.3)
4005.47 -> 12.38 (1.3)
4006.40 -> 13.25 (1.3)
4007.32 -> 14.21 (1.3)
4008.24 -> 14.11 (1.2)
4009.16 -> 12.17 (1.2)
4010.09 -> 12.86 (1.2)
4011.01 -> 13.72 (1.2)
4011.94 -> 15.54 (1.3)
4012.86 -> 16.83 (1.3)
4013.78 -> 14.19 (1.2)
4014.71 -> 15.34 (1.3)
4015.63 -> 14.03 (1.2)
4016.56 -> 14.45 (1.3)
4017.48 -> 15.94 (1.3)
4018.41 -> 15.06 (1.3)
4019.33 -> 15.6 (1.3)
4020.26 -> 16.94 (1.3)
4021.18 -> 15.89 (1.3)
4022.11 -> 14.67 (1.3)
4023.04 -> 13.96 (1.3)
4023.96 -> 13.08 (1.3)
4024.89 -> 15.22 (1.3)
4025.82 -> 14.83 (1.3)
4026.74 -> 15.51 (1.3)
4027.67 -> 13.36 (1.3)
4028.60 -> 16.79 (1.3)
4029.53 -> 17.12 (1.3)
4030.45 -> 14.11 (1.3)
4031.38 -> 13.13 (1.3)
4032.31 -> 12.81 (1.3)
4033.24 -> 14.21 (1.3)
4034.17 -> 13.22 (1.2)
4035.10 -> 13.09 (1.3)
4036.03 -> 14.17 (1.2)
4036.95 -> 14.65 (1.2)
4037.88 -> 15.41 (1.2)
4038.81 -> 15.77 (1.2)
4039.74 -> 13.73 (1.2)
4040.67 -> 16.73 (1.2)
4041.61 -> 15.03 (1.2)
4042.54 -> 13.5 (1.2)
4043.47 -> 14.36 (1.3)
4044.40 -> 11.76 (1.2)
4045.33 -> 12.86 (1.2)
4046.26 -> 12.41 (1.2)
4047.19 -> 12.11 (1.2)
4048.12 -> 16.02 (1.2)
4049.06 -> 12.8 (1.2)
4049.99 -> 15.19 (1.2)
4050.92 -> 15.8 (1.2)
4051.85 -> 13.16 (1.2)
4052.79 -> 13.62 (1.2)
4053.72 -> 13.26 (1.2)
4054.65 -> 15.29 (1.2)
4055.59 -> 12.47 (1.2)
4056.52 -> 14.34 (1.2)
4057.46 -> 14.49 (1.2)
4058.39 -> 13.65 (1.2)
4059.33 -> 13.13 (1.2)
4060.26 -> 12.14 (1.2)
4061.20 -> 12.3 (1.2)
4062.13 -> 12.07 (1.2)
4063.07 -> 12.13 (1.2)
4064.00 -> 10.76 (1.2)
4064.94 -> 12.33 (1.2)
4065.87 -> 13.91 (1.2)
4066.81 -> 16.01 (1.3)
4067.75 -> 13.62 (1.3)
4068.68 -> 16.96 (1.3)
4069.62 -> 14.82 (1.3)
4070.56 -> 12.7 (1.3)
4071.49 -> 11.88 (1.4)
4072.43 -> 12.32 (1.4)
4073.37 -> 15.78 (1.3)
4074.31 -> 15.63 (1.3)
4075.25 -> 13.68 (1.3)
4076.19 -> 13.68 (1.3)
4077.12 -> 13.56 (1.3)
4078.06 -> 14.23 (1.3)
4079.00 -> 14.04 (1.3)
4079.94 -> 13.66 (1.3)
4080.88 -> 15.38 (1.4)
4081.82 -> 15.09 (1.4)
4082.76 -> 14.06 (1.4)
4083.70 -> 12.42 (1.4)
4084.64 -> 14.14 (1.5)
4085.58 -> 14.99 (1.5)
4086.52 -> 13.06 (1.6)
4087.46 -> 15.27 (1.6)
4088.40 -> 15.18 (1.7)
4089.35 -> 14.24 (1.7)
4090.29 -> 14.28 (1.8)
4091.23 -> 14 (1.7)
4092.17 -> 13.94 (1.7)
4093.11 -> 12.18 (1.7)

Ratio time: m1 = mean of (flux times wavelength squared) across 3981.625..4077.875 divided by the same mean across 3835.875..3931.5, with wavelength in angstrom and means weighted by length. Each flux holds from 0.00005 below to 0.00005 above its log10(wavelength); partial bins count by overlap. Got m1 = 1.5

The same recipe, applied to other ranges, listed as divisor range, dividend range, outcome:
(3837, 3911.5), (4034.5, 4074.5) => 1.58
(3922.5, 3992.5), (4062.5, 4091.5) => 1.60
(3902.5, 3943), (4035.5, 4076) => 1.60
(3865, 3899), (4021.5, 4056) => 1.63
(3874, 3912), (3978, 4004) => 1.38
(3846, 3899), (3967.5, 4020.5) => 1.33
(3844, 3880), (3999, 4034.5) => 1.55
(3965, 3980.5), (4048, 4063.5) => 1.88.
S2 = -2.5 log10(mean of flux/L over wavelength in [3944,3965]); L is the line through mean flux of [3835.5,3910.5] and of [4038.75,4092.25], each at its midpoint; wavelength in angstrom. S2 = 0.09 mag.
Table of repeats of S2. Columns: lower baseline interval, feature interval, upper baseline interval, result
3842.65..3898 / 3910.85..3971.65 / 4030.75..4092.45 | 0.219 mag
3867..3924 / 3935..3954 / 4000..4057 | 0.237 mag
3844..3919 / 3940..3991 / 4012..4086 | 0.237 mag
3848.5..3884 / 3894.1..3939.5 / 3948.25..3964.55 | 0.113 mag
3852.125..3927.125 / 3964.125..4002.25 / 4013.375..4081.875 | 0.197 mag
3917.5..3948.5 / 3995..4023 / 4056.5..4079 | -0.238 mag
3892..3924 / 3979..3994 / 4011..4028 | 0.123 mag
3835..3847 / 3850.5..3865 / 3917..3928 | -0.168 mag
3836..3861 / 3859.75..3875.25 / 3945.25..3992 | -0.163 mag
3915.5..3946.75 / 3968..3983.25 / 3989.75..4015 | 0.376 mag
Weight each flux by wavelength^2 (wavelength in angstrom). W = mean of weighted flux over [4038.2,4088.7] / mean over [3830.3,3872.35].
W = 1.68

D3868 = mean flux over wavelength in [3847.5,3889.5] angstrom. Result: 9.8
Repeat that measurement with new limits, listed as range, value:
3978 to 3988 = 11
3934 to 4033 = 11.4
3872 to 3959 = 9.55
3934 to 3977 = 8.67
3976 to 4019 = 13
